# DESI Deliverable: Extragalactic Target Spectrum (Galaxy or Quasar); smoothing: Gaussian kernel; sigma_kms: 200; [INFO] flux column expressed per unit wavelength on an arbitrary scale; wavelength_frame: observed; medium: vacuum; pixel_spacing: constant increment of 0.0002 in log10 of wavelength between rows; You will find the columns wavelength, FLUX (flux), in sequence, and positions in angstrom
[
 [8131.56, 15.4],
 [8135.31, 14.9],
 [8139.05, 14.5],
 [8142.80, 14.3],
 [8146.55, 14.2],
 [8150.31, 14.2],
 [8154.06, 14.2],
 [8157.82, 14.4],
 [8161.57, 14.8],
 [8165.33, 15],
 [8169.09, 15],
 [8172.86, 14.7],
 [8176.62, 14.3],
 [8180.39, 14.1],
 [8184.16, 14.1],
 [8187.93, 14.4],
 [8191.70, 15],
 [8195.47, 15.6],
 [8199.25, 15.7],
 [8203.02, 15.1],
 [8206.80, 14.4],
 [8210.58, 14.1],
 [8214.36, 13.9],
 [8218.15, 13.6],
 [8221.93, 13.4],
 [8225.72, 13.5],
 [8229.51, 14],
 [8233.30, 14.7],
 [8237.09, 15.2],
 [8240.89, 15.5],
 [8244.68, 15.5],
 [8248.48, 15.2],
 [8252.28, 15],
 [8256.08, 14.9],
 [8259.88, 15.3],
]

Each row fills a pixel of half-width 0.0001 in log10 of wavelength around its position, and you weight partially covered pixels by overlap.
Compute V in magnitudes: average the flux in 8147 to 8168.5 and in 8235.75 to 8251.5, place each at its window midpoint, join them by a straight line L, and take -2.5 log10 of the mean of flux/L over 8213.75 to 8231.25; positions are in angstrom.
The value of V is 0.11 mag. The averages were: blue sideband 14.5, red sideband 15.3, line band 13.7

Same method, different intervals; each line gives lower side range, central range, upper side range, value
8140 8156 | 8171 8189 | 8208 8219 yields -0.018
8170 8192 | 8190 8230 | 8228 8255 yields 0.022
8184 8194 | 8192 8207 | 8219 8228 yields -0.073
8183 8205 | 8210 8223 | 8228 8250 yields 0.097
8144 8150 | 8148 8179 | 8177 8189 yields -0.028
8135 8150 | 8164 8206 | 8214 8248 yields -0.029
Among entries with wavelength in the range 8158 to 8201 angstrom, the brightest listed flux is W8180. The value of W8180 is 15.7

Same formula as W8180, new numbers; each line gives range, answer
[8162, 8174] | 15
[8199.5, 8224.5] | 15.1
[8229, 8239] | 15.2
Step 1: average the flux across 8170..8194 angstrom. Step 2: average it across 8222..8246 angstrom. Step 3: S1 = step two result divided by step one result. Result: 1.0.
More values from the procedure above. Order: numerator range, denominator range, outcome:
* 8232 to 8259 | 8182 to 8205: 1.01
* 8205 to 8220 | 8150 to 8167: 0.96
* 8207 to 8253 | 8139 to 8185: 1.00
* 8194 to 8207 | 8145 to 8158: 1.08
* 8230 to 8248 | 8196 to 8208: 1.00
